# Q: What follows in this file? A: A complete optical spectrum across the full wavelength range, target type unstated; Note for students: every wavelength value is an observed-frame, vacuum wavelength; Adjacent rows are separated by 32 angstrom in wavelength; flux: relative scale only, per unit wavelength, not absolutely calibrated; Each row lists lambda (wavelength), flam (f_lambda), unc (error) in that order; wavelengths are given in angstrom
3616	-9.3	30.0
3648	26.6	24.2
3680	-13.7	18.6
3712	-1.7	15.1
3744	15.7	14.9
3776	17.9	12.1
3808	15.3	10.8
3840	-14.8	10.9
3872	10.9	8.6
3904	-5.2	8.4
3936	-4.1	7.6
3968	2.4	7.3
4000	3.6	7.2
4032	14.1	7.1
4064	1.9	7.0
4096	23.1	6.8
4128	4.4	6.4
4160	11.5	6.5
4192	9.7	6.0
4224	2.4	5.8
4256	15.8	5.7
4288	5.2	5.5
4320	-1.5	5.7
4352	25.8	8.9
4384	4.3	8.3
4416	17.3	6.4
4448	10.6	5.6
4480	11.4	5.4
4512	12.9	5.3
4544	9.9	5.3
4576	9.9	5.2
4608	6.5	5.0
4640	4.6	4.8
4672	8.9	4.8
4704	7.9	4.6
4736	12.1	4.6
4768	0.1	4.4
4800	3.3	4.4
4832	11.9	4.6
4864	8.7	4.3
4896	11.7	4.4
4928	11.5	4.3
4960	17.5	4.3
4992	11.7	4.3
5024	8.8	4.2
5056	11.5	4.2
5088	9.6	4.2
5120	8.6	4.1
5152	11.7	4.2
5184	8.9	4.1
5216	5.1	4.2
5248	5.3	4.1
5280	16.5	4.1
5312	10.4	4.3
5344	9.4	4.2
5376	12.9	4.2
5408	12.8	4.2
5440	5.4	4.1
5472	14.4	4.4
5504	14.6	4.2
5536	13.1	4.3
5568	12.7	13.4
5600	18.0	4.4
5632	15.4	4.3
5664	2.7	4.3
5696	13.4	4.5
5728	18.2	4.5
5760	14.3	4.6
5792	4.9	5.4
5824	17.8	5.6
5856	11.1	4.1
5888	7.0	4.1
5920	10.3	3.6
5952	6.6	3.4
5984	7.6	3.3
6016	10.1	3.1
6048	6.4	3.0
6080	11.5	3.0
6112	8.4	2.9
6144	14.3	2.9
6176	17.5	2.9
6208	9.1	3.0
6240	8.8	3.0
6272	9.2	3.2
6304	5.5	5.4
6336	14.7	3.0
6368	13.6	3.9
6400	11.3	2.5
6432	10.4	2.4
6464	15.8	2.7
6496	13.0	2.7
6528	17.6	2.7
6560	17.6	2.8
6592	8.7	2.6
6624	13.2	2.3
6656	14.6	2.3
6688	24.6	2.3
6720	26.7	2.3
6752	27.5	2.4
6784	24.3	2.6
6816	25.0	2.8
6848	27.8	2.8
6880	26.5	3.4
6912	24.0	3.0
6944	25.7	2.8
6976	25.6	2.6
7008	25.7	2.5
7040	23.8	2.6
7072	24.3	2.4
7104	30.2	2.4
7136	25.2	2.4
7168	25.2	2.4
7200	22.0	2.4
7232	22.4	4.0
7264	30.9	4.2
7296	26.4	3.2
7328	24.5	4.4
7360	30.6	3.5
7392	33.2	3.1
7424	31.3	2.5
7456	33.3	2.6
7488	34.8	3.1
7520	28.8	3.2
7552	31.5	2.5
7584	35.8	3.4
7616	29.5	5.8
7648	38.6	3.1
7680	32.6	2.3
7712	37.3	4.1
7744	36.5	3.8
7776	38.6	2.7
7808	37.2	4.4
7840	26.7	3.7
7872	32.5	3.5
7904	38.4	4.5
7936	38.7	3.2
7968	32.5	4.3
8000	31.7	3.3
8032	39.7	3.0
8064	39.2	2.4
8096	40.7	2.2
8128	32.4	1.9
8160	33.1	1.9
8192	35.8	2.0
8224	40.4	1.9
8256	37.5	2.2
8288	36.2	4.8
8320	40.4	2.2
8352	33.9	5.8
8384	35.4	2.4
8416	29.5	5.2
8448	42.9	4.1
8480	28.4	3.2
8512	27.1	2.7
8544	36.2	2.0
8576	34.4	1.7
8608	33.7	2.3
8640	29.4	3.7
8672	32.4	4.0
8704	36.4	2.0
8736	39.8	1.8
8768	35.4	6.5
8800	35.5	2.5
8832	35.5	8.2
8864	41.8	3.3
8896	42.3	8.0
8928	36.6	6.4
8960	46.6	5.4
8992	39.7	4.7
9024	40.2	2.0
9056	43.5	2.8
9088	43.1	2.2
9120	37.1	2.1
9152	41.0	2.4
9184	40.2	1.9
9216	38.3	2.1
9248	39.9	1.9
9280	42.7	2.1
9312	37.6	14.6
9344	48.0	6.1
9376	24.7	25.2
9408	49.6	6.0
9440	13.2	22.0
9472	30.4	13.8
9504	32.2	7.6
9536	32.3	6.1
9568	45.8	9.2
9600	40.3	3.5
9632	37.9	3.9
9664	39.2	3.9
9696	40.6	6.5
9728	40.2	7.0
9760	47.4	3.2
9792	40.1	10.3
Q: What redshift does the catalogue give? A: 0.67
